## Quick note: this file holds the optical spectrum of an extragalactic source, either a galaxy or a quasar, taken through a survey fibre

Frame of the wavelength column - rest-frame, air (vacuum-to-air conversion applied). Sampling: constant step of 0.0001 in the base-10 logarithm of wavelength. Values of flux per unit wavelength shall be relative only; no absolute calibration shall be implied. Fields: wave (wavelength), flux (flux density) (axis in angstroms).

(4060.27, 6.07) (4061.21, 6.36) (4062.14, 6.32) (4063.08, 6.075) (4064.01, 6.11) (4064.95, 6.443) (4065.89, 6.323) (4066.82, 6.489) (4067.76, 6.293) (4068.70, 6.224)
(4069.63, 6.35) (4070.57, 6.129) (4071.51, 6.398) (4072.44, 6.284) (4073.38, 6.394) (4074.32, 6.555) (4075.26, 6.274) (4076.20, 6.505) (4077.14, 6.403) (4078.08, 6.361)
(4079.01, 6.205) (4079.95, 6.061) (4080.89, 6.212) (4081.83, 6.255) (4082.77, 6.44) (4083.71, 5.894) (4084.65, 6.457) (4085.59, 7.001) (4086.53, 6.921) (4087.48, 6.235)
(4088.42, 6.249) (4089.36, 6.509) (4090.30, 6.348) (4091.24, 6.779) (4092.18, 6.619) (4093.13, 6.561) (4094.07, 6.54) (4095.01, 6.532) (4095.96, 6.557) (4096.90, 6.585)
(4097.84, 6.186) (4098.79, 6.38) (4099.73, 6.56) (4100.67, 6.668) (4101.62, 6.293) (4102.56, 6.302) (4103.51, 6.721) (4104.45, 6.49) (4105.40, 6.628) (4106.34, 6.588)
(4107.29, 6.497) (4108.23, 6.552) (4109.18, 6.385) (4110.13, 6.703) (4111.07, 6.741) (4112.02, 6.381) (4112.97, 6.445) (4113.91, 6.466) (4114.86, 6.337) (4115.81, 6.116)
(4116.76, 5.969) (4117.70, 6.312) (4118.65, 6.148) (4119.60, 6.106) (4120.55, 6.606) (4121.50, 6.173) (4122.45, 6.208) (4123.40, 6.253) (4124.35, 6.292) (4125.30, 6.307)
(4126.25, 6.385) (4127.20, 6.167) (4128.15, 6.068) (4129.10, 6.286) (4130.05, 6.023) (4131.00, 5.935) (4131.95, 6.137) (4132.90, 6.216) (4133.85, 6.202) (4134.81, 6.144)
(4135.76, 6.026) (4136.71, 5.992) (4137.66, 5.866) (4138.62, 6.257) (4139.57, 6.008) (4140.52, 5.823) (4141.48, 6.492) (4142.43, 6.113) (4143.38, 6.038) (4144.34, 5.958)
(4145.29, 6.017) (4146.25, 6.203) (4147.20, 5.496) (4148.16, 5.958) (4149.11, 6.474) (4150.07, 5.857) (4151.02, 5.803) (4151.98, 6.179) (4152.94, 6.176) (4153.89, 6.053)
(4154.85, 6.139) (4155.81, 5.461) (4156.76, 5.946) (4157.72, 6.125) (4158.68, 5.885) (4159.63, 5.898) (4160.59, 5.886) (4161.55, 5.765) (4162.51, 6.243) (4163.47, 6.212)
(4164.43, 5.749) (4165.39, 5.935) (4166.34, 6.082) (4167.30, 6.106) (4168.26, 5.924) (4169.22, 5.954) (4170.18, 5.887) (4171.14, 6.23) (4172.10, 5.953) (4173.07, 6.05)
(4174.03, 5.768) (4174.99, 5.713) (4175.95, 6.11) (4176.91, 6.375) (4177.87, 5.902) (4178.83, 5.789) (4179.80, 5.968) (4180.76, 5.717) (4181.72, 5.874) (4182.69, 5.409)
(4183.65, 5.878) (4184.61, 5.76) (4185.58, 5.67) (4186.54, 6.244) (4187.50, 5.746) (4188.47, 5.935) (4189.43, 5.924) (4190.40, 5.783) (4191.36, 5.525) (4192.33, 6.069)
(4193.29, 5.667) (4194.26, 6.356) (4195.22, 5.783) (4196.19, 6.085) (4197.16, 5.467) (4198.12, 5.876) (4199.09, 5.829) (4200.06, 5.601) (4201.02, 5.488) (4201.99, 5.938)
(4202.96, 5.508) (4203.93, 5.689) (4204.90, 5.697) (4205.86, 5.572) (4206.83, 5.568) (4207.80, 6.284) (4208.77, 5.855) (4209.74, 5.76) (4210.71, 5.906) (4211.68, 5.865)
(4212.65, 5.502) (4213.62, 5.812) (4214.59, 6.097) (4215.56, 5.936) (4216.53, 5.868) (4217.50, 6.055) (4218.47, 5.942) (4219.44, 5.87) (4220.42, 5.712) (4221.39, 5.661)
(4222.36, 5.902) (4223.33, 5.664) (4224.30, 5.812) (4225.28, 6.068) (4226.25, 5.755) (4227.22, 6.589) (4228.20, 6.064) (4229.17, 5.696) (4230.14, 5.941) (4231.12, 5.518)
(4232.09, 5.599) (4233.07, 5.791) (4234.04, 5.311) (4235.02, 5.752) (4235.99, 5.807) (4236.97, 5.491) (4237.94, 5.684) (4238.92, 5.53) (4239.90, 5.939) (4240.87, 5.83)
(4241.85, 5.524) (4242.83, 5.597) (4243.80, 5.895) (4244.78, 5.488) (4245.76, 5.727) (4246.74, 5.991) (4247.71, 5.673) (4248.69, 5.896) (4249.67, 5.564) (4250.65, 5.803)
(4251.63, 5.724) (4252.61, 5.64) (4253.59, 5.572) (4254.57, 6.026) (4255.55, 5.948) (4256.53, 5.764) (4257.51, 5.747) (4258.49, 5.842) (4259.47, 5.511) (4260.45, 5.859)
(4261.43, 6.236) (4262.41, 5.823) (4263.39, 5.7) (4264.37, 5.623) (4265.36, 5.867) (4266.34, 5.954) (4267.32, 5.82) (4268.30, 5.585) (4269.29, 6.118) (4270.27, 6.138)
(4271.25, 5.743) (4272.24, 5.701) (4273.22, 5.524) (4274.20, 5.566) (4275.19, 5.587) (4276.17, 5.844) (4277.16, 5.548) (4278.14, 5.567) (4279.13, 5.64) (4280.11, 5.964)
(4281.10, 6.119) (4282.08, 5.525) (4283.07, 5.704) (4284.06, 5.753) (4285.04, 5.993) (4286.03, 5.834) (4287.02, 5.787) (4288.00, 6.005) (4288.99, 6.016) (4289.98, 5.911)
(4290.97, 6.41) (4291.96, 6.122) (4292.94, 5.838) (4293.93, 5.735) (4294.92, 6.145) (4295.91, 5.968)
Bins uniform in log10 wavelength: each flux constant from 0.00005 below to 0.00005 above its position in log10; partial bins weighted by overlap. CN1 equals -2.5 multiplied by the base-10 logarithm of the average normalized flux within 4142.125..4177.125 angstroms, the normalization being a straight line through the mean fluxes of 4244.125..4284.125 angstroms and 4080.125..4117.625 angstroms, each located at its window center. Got 0.04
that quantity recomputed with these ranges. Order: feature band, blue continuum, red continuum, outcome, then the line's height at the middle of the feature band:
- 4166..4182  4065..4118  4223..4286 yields 0.02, 6.09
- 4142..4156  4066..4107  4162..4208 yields 0.01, 6.07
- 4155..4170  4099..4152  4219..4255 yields 0.02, 6.08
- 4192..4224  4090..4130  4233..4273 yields 0.03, 5.96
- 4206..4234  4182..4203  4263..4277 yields -0.01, 5.79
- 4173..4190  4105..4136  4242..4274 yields 0.04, 6.07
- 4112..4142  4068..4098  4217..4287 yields 0.01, 6.24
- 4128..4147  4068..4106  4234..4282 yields 0.03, 6.23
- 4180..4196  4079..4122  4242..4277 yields 0.04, 6.07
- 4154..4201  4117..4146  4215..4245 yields 0.02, 5.98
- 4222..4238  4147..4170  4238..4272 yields 0.01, 5.83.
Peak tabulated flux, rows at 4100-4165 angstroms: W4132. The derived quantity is 6.741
